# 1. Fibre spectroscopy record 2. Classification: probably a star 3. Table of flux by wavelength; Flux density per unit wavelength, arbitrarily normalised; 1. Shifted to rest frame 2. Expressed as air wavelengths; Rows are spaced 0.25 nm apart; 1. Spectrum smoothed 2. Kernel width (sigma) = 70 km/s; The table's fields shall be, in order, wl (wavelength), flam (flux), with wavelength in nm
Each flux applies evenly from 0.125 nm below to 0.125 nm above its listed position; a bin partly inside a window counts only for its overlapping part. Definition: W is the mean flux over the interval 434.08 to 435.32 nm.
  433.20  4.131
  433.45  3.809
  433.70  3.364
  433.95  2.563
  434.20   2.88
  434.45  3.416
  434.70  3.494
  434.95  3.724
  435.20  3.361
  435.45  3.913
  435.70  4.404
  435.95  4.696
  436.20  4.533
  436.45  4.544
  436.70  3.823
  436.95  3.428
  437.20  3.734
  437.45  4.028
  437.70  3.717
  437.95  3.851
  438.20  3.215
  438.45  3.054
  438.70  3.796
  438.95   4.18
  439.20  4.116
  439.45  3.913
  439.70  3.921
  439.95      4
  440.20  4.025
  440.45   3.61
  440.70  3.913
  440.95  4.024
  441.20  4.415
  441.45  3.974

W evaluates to 3.38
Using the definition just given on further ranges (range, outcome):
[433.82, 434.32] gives 2.73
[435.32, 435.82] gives 4.15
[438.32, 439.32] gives 3.78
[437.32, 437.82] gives 3.87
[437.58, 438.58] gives 3.46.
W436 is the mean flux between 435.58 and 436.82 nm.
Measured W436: 4.4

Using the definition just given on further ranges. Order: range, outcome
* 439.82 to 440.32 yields 4.01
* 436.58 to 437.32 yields 3.66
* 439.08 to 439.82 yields 3.98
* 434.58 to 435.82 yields 3.78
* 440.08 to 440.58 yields 3.82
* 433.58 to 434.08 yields 2.96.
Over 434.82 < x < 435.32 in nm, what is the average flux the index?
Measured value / 3.54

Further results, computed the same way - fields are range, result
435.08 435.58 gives 3.65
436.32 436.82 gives 4.19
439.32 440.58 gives 3.89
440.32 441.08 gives 3.85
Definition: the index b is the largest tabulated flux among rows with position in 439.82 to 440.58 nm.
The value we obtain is 4.025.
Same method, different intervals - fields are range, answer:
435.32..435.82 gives 4.404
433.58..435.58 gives 3.913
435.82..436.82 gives 4.696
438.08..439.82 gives 4.18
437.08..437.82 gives 4.028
